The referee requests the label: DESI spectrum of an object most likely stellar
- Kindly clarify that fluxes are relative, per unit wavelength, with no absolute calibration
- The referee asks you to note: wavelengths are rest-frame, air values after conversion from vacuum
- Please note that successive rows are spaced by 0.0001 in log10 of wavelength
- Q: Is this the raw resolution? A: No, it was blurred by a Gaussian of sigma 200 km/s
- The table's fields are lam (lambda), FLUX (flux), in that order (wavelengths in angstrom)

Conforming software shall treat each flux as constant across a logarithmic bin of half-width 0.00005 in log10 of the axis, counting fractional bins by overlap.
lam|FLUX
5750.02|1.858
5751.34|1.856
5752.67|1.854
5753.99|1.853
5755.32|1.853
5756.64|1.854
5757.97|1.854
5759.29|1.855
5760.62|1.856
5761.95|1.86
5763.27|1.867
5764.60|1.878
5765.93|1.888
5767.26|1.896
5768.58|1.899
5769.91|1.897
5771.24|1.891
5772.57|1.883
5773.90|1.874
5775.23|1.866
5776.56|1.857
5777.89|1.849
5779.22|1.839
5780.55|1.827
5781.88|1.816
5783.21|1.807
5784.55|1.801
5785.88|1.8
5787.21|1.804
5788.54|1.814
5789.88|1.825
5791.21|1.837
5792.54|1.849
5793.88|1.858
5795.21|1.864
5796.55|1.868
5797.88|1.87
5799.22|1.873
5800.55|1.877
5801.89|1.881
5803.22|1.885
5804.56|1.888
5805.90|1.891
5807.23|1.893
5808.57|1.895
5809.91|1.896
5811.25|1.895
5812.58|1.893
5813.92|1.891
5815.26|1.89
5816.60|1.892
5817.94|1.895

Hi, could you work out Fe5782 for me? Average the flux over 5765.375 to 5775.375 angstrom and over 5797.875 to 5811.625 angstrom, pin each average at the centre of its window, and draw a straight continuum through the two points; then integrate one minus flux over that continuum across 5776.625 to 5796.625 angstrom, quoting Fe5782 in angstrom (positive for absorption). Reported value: 0.6 angstrom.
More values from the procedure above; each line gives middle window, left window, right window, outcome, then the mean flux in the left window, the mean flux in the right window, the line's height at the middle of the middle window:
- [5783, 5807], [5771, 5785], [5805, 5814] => 0.26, 1.84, 1.89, 1.87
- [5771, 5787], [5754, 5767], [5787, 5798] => 0.10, 1.86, 1.84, 1.85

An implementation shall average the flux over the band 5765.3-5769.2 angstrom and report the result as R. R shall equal 1.9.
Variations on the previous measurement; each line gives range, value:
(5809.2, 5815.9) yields 1.89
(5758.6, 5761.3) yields 1.85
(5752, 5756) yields 1.85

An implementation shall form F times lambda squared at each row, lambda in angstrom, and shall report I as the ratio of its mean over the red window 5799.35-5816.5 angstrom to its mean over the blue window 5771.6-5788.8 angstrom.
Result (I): 1.04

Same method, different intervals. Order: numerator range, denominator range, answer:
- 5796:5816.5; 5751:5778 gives 1.02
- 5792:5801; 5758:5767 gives 1.01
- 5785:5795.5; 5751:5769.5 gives 0.99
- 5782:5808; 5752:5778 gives 1.00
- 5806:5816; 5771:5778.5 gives 1.03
